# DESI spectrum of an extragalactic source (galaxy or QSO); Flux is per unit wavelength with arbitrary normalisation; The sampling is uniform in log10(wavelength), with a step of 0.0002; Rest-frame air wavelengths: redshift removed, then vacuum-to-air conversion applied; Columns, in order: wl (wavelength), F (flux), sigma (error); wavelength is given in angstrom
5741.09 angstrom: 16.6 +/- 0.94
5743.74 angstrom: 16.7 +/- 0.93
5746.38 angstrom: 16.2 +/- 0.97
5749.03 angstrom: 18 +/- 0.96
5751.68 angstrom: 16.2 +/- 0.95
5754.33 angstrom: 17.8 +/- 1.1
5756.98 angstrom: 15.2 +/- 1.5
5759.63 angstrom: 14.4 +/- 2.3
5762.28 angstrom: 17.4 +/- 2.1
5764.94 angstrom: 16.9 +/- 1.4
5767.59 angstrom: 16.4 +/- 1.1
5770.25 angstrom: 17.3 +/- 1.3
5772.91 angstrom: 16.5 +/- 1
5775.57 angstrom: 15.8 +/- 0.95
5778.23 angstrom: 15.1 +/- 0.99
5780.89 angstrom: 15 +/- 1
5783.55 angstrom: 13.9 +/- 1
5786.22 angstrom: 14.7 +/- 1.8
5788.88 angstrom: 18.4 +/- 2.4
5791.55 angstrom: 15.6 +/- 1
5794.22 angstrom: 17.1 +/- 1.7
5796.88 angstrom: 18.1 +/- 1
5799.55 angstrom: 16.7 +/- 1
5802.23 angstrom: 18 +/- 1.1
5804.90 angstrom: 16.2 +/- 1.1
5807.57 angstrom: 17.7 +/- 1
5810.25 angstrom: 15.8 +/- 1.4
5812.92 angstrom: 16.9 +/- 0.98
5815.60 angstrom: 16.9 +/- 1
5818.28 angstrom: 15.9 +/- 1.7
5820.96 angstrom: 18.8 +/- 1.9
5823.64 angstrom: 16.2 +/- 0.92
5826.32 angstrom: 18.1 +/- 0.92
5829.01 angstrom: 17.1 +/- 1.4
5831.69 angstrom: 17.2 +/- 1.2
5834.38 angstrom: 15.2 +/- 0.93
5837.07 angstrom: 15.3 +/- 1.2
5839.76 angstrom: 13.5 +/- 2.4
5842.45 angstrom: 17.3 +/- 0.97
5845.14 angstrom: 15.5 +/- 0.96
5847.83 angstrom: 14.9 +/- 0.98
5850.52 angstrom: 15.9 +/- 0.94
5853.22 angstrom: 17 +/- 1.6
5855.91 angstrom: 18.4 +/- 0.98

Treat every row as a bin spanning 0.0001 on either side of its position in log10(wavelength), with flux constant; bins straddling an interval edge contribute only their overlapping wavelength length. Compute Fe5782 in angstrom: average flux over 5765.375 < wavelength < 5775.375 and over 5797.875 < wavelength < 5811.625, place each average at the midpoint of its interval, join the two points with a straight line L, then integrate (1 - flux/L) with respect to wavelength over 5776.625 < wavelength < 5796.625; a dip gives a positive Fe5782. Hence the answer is 1.14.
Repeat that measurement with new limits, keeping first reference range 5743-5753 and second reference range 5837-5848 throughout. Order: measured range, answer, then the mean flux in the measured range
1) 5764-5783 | 0.4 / 16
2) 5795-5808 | -1.1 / 17.3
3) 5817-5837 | -1.6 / 16.8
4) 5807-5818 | -0.6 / 16.7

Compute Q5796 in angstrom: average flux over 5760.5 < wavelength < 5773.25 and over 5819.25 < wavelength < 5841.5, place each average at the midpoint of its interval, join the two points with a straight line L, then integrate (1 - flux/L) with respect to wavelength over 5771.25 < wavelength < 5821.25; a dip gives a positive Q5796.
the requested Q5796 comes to 0.62 angstrom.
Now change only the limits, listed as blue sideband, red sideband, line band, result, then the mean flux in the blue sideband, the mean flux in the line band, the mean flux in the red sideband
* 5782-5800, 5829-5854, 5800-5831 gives -1.9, 16.3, 17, 15.8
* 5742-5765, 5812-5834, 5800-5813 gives 0.0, 16.5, 16.9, 17.1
